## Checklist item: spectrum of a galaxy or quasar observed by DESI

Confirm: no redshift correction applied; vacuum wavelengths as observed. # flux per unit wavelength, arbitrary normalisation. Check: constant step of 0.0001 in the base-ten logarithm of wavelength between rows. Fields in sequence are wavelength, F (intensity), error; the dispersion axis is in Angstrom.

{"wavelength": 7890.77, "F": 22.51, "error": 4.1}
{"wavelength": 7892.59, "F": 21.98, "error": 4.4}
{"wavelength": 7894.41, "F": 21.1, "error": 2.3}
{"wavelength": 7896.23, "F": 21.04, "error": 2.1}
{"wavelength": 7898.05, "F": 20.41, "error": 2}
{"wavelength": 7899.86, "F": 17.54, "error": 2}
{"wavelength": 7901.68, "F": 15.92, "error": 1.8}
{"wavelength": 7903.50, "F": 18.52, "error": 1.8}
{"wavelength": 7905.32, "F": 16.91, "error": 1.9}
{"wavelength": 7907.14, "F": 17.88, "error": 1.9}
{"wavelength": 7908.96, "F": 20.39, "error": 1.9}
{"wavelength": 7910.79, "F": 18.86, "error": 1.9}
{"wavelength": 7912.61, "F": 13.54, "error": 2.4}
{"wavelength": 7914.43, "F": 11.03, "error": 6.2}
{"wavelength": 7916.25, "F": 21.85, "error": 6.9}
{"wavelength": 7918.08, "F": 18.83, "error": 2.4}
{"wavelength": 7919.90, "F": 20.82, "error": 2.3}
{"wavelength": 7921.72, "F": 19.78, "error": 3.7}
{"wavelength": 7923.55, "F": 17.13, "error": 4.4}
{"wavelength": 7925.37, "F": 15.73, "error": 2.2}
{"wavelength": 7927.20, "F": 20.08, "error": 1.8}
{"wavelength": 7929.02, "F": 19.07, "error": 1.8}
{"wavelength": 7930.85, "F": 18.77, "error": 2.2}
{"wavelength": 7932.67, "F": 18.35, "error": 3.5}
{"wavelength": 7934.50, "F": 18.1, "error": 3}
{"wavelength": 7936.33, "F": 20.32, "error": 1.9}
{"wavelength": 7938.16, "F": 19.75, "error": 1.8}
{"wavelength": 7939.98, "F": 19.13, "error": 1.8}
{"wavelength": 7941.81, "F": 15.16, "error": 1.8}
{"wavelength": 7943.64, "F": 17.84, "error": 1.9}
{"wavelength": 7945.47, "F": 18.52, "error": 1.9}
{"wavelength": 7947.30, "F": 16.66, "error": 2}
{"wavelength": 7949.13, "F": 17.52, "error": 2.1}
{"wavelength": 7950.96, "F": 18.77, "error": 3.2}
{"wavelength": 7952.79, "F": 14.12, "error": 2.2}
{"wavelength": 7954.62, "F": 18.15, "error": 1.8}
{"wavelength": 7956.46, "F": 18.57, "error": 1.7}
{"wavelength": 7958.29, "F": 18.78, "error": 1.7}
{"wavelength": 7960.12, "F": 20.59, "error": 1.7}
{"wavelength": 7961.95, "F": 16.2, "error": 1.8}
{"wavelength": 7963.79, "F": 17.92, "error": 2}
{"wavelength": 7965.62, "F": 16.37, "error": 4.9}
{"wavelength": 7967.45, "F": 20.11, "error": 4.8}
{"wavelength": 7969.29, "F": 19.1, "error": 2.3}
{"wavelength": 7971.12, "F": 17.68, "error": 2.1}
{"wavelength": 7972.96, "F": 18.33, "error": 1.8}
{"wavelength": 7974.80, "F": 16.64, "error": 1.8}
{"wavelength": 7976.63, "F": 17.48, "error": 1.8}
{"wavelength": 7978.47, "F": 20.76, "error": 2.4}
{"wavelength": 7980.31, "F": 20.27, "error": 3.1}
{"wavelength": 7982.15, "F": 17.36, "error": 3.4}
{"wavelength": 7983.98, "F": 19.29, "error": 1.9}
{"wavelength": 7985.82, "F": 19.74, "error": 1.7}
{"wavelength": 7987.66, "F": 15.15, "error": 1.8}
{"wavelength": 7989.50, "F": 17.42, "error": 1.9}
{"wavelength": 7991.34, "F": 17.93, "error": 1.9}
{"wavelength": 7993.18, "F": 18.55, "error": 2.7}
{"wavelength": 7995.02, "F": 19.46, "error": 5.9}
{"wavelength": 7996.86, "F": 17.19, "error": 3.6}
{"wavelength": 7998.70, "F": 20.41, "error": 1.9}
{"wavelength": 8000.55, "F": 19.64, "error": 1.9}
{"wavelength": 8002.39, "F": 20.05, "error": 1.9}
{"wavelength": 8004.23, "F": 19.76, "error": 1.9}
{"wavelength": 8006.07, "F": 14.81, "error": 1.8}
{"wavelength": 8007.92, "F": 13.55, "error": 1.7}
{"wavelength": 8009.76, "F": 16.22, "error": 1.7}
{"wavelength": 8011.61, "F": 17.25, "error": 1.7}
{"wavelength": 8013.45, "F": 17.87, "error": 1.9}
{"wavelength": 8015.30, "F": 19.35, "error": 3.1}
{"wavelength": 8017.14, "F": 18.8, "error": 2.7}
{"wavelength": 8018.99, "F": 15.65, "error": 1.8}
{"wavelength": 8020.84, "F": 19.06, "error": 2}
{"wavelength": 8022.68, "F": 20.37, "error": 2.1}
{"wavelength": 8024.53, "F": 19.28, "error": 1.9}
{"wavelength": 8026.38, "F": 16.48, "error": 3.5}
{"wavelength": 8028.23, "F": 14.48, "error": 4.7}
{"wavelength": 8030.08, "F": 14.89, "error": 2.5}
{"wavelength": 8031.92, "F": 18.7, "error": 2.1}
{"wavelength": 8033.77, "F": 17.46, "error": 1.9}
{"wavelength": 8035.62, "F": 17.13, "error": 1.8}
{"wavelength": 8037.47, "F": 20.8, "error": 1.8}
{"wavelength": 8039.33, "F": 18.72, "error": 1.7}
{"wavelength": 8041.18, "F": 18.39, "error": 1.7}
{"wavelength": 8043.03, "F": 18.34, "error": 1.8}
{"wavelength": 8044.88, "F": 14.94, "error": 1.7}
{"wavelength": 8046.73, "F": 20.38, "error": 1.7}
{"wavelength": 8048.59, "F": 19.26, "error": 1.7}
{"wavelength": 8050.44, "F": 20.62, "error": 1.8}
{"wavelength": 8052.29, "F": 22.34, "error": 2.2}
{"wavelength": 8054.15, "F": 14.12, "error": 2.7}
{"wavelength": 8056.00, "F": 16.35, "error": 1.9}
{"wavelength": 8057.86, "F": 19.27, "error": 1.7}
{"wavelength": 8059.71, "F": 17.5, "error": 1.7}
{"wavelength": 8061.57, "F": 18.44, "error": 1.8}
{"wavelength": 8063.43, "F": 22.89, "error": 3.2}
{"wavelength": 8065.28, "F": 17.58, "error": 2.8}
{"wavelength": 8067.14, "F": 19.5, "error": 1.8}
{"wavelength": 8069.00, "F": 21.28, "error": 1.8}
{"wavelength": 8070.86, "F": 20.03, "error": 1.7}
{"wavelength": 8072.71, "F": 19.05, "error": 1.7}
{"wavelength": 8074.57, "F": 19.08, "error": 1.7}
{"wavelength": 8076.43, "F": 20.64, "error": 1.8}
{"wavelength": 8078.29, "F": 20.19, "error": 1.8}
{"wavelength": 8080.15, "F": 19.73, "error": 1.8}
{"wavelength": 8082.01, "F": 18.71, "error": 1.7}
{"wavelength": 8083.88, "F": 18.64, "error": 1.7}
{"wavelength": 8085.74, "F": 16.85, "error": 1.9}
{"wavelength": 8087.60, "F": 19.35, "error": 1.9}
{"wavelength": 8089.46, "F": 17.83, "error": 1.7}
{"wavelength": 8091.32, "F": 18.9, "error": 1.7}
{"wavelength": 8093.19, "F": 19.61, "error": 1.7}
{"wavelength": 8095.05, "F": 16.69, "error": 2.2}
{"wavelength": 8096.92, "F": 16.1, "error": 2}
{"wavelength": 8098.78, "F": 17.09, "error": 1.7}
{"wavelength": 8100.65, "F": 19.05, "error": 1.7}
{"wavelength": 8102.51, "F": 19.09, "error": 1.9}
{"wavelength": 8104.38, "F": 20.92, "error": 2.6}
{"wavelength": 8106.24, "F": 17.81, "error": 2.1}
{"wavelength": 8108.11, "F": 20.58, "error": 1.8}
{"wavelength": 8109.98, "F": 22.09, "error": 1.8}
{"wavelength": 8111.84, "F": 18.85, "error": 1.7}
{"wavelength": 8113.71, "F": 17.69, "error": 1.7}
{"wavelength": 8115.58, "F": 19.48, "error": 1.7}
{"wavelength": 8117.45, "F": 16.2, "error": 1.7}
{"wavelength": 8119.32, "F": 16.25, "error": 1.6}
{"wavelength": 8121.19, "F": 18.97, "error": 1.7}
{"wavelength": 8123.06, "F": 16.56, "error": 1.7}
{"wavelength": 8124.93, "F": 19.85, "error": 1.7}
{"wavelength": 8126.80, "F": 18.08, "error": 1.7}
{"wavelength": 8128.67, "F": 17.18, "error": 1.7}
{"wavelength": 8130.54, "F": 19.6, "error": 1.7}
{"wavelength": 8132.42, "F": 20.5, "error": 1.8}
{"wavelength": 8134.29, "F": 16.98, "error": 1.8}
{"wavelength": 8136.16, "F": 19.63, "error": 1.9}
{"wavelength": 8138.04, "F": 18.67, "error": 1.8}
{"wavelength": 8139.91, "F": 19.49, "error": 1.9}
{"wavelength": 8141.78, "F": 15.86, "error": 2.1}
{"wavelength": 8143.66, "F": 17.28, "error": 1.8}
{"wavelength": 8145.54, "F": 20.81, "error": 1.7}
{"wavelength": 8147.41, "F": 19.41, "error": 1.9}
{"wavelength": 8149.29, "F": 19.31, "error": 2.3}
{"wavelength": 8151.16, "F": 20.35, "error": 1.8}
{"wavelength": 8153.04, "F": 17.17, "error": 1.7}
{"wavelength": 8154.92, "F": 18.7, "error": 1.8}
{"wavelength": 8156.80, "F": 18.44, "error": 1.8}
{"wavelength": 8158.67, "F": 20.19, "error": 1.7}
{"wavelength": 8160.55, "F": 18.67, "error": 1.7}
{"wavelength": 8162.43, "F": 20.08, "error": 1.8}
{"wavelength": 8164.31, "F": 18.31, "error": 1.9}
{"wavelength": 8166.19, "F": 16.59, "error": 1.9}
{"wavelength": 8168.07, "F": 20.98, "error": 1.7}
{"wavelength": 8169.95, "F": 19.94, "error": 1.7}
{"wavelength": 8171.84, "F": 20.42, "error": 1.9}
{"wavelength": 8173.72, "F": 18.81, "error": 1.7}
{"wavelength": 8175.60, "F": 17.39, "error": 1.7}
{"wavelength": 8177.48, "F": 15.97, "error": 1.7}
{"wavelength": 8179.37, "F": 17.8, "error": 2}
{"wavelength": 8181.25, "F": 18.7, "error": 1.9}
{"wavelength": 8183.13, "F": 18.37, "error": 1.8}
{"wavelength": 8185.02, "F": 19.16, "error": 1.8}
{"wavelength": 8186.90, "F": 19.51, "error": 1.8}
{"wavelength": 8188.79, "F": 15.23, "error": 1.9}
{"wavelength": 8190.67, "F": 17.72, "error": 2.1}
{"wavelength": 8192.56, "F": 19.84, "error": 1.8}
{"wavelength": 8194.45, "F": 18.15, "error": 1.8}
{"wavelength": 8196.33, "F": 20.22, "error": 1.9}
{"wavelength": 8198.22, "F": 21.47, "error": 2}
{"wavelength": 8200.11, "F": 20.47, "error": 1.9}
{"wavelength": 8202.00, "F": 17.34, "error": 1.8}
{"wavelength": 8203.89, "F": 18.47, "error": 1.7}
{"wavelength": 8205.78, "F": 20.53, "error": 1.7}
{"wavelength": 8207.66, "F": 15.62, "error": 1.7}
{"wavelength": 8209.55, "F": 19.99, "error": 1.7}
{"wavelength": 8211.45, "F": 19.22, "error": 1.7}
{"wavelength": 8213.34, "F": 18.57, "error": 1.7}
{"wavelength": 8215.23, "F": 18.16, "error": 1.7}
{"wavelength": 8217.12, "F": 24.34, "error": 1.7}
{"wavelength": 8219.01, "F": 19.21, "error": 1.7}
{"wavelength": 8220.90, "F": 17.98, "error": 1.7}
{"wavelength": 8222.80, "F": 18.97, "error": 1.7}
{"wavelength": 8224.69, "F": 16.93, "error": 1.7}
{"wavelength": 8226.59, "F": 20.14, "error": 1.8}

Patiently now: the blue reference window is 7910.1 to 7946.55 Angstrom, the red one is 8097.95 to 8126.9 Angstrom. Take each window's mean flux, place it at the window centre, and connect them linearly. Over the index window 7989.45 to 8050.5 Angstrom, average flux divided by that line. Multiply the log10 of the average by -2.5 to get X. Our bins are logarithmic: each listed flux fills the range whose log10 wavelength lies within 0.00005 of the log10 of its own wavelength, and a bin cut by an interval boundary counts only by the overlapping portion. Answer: 0.02 mag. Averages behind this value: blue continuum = 18.1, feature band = 18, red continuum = 18.7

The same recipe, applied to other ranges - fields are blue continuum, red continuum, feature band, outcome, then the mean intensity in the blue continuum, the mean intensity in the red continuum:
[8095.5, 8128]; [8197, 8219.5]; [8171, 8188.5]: 0.05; 18.5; 19.5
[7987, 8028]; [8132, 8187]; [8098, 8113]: -0.06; 17.9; 18.8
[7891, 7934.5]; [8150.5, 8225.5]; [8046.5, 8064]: -0.02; 18.6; 18.8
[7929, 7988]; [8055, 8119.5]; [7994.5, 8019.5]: 0.04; 18.2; 18.9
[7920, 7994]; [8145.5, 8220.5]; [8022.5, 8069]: 0.01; 18.2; 19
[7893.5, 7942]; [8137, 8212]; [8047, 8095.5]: -0.02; 18.4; 18.8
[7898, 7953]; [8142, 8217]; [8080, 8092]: 0.00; 18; 18.8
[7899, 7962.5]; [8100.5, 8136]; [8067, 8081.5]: -0.08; 18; 18.7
